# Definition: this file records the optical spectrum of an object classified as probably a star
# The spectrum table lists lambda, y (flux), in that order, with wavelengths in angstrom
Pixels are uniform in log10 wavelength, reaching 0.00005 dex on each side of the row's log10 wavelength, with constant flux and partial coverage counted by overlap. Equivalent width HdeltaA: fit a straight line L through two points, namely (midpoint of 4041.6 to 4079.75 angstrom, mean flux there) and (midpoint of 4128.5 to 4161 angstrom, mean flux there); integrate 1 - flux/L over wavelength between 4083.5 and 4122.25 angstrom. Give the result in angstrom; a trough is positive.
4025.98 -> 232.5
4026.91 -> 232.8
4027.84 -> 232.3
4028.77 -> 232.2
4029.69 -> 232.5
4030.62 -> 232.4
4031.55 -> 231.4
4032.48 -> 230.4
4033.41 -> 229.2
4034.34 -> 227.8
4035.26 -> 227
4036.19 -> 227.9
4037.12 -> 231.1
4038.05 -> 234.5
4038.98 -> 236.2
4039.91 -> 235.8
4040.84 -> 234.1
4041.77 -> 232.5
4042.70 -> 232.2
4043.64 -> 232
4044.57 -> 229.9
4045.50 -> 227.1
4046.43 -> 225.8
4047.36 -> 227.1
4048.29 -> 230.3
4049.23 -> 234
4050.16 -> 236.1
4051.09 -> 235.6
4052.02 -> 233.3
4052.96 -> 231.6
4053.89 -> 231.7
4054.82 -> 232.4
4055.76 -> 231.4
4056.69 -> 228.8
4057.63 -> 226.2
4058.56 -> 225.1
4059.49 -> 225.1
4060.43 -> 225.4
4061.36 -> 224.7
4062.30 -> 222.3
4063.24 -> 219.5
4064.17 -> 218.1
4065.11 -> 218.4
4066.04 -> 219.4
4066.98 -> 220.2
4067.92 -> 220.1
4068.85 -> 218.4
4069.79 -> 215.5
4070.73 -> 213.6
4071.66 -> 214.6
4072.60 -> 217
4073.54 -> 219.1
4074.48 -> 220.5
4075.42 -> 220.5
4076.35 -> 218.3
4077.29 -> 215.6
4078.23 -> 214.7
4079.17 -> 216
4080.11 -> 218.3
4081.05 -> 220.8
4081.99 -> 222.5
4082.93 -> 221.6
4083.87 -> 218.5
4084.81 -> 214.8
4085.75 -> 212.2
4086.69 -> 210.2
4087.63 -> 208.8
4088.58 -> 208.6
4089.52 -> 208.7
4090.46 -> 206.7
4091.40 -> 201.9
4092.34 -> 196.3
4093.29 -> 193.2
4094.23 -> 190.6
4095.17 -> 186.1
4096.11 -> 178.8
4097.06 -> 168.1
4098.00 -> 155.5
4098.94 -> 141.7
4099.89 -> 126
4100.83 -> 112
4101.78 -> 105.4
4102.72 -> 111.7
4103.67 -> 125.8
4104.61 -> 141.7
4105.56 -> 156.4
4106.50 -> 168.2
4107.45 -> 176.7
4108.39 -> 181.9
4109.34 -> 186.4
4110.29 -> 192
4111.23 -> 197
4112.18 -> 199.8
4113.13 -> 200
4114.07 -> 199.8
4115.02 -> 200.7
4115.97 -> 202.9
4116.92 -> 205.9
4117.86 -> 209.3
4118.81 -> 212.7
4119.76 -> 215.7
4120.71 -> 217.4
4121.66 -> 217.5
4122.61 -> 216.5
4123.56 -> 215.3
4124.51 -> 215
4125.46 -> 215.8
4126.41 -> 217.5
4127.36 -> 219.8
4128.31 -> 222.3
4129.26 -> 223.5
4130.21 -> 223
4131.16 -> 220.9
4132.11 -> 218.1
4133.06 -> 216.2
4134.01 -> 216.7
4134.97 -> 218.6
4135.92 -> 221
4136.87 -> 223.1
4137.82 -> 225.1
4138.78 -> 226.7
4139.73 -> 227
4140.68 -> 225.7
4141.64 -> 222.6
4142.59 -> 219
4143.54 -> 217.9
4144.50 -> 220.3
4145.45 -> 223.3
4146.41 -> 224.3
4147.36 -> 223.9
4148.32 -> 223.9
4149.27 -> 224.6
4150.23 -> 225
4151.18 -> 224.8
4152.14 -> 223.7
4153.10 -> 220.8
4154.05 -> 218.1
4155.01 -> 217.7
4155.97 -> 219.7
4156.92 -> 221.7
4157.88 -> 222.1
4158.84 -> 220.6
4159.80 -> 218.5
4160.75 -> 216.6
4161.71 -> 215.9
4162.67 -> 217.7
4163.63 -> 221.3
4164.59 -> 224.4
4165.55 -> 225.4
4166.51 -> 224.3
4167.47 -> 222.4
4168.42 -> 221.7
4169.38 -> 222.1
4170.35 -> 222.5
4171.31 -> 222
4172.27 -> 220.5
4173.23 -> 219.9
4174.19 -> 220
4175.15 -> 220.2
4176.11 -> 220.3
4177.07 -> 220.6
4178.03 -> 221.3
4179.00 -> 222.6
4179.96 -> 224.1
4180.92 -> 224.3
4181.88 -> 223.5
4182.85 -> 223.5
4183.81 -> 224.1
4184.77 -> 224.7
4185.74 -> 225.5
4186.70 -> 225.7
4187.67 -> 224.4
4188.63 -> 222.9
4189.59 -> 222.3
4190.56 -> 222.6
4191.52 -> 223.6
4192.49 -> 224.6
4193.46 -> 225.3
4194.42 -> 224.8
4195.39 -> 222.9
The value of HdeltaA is 6.7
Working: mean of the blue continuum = 224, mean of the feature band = 184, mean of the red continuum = 222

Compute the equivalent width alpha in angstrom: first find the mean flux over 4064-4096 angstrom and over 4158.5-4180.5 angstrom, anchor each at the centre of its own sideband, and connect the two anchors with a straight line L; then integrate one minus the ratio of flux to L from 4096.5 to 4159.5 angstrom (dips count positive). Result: 4.3 angstrom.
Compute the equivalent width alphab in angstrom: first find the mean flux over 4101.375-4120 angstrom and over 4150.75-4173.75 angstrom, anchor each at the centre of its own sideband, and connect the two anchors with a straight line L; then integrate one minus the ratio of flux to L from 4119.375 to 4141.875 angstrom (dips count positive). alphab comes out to -2.8 angstrom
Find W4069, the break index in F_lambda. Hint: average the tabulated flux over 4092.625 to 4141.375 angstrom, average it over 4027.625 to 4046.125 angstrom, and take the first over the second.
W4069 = 0.8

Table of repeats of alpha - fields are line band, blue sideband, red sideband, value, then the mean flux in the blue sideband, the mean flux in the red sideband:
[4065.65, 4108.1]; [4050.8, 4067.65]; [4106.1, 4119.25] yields 3.69 angstrom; 226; 195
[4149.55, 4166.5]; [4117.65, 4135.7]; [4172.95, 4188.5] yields -0.02 angstrom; 218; 223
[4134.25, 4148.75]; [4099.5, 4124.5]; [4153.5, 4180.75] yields -1.44 angstrom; 181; 221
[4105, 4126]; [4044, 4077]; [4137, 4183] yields 2.17 angstrom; 225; 222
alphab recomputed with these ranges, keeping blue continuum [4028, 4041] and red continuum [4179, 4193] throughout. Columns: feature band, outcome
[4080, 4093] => 1.0 angstrom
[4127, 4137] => 0.3 angstrom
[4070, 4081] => 0.6 angstrom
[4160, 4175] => 0.3 angstrom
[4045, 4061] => 0.1 angstrom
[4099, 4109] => 3.8 angstrom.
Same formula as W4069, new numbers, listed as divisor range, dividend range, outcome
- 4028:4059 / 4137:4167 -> 0.96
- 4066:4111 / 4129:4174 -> 1.15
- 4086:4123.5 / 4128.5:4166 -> 1.21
